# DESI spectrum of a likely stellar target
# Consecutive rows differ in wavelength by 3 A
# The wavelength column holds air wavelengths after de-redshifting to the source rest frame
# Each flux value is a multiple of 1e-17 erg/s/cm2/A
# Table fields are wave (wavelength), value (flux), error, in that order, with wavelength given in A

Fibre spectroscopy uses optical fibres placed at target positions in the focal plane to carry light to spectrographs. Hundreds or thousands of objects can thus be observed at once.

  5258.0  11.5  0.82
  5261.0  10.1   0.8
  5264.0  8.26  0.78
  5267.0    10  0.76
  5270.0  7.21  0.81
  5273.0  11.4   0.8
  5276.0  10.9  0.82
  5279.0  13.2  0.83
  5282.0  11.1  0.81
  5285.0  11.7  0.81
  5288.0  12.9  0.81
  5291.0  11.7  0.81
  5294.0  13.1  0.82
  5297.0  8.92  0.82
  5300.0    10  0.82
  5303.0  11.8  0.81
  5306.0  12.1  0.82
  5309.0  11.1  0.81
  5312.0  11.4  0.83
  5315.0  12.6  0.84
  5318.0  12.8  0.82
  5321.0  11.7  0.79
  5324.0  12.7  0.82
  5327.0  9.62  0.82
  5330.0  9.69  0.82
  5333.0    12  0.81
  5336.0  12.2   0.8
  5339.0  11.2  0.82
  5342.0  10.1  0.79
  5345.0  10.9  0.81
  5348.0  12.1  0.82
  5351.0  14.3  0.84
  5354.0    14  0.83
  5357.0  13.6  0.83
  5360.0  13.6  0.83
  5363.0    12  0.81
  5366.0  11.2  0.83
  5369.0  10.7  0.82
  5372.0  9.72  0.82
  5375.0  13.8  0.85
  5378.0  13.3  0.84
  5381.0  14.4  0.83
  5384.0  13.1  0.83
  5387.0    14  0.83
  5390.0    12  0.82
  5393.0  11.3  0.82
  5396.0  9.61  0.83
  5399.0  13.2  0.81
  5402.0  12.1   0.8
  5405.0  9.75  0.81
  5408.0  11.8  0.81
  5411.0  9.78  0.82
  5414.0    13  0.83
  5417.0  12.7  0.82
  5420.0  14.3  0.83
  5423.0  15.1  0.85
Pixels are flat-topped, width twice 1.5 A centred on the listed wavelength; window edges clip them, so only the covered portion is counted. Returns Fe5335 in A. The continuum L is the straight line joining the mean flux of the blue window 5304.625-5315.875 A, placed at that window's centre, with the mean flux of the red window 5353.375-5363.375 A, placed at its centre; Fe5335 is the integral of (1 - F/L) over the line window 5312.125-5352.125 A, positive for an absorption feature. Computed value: 2.66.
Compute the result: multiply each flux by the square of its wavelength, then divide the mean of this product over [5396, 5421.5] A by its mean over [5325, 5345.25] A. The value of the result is 1.13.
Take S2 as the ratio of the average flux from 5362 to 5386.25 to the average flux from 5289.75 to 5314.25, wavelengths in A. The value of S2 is 1.09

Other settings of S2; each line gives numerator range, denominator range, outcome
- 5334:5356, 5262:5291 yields 1.13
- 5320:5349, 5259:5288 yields 1.06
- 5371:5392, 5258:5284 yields 1.25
